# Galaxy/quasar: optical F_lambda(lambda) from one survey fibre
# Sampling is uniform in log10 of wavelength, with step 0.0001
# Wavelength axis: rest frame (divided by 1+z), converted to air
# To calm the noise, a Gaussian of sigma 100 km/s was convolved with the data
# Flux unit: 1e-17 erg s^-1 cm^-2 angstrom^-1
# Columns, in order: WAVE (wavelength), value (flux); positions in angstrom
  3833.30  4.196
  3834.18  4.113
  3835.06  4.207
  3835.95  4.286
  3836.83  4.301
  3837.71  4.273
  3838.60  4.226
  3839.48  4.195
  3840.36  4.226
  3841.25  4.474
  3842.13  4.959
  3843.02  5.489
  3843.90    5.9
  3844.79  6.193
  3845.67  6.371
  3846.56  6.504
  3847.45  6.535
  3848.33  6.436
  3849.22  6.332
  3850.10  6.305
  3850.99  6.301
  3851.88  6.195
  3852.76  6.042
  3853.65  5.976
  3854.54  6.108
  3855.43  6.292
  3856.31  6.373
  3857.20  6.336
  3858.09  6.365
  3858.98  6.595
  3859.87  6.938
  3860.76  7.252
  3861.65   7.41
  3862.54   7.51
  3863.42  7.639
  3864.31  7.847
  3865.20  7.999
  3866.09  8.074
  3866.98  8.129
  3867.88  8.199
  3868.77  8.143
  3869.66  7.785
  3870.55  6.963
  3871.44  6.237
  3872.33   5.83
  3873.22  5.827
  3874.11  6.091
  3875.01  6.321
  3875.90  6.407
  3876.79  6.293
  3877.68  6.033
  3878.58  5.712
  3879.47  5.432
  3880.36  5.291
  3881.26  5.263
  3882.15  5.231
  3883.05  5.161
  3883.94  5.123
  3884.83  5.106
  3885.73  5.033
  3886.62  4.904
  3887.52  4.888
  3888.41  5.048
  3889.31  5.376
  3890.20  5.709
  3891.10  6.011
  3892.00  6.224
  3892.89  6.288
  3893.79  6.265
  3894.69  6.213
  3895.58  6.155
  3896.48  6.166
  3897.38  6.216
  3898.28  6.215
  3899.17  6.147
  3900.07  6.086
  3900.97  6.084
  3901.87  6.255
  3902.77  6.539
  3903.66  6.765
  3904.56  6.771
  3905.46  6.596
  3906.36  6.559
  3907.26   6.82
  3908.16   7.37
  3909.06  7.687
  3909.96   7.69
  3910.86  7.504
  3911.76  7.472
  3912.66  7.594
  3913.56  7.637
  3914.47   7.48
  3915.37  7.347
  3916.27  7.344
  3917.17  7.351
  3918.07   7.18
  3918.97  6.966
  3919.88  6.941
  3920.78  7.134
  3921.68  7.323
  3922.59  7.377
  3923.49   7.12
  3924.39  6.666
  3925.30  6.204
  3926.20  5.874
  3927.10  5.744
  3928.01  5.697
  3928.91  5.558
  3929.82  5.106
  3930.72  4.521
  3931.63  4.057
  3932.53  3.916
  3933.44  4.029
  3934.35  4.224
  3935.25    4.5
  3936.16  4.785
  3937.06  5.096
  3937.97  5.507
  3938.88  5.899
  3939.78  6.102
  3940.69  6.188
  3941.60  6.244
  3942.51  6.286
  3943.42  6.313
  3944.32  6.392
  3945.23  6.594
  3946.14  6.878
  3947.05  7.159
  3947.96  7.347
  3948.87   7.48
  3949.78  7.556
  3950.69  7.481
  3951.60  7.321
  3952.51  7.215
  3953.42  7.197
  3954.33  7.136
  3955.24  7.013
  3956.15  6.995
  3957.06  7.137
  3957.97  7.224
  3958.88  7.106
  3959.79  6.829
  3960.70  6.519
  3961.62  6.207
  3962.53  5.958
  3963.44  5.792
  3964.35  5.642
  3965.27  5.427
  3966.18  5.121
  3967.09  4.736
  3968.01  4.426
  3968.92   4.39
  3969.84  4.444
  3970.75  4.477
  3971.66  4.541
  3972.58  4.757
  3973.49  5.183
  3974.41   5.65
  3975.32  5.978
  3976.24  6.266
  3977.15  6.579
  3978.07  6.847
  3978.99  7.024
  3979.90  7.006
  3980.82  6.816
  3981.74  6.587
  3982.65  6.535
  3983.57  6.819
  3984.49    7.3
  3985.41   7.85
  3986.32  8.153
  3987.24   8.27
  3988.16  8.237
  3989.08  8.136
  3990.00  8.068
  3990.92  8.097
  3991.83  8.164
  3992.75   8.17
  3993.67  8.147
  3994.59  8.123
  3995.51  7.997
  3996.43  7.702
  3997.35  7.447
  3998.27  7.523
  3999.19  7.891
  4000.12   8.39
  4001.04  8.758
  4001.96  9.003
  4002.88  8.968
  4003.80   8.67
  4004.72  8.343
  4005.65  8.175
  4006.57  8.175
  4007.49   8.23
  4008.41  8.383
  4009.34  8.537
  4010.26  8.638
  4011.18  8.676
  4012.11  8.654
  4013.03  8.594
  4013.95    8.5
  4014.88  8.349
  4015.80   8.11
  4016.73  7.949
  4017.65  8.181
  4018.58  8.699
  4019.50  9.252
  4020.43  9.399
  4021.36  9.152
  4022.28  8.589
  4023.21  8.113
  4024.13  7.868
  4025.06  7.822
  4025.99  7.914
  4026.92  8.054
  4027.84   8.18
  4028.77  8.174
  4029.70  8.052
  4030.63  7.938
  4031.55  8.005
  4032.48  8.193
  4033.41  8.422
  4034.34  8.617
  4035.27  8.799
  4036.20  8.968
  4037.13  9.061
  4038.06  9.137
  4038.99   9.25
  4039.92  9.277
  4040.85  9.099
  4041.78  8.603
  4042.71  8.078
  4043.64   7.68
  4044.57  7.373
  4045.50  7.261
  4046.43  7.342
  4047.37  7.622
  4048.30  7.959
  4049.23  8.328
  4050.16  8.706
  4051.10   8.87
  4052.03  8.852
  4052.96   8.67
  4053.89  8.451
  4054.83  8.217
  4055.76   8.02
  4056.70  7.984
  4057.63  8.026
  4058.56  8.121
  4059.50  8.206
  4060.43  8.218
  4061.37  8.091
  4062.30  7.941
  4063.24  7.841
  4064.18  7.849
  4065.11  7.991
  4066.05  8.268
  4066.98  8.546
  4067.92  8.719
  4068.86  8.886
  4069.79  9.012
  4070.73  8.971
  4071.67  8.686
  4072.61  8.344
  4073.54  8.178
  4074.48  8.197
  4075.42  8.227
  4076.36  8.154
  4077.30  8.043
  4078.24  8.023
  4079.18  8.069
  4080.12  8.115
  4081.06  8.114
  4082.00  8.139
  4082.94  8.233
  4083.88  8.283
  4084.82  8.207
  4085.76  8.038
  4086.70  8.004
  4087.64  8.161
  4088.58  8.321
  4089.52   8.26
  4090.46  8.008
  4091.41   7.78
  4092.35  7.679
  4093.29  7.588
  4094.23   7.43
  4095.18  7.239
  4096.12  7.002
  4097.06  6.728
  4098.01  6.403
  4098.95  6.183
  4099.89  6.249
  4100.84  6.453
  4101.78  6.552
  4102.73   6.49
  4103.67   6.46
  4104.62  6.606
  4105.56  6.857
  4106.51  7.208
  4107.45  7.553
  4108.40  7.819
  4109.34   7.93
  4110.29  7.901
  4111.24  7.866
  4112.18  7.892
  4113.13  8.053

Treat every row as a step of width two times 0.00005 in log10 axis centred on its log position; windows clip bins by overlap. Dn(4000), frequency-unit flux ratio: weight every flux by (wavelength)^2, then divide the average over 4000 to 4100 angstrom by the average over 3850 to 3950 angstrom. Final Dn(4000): 1.40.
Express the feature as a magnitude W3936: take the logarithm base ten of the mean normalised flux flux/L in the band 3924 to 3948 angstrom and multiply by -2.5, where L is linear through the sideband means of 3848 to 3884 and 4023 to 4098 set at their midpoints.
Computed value 0.26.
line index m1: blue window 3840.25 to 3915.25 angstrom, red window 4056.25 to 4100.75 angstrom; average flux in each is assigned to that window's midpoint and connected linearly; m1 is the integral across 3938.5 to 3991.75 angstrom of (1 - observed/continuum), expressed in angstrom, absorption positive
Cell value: 4.0 angstrom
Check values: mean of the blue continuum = 6.39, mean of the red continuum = 7.96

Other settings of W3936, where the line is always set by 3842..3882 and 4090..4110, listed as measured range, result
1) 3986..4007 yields -0.20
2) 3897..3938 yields 0.05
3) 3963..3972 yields 0.35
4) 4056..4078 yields -0.18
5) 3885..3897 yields 0.16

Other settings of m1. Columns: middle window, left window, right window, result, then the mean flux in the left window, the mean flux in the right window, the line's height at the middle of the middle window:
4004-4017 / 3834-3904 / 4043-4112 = -2.0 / 6.05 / 7.86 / 7.28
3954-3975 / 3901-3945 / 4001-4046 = 4.1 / 6.33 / 8.44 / 7.2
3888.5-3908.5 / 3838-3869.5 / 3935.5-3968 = 0.5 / 6.46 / 6.41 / 6.44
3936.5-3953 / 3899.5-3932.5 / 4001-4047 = 1.2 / 6.64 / 8.42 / 7.11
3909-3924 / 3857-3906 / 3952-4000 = -2.0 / 6.34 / 6.72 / 6.48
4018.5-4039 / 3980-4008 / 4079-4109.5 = -1.9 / 7.95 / 7.45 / 7.77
